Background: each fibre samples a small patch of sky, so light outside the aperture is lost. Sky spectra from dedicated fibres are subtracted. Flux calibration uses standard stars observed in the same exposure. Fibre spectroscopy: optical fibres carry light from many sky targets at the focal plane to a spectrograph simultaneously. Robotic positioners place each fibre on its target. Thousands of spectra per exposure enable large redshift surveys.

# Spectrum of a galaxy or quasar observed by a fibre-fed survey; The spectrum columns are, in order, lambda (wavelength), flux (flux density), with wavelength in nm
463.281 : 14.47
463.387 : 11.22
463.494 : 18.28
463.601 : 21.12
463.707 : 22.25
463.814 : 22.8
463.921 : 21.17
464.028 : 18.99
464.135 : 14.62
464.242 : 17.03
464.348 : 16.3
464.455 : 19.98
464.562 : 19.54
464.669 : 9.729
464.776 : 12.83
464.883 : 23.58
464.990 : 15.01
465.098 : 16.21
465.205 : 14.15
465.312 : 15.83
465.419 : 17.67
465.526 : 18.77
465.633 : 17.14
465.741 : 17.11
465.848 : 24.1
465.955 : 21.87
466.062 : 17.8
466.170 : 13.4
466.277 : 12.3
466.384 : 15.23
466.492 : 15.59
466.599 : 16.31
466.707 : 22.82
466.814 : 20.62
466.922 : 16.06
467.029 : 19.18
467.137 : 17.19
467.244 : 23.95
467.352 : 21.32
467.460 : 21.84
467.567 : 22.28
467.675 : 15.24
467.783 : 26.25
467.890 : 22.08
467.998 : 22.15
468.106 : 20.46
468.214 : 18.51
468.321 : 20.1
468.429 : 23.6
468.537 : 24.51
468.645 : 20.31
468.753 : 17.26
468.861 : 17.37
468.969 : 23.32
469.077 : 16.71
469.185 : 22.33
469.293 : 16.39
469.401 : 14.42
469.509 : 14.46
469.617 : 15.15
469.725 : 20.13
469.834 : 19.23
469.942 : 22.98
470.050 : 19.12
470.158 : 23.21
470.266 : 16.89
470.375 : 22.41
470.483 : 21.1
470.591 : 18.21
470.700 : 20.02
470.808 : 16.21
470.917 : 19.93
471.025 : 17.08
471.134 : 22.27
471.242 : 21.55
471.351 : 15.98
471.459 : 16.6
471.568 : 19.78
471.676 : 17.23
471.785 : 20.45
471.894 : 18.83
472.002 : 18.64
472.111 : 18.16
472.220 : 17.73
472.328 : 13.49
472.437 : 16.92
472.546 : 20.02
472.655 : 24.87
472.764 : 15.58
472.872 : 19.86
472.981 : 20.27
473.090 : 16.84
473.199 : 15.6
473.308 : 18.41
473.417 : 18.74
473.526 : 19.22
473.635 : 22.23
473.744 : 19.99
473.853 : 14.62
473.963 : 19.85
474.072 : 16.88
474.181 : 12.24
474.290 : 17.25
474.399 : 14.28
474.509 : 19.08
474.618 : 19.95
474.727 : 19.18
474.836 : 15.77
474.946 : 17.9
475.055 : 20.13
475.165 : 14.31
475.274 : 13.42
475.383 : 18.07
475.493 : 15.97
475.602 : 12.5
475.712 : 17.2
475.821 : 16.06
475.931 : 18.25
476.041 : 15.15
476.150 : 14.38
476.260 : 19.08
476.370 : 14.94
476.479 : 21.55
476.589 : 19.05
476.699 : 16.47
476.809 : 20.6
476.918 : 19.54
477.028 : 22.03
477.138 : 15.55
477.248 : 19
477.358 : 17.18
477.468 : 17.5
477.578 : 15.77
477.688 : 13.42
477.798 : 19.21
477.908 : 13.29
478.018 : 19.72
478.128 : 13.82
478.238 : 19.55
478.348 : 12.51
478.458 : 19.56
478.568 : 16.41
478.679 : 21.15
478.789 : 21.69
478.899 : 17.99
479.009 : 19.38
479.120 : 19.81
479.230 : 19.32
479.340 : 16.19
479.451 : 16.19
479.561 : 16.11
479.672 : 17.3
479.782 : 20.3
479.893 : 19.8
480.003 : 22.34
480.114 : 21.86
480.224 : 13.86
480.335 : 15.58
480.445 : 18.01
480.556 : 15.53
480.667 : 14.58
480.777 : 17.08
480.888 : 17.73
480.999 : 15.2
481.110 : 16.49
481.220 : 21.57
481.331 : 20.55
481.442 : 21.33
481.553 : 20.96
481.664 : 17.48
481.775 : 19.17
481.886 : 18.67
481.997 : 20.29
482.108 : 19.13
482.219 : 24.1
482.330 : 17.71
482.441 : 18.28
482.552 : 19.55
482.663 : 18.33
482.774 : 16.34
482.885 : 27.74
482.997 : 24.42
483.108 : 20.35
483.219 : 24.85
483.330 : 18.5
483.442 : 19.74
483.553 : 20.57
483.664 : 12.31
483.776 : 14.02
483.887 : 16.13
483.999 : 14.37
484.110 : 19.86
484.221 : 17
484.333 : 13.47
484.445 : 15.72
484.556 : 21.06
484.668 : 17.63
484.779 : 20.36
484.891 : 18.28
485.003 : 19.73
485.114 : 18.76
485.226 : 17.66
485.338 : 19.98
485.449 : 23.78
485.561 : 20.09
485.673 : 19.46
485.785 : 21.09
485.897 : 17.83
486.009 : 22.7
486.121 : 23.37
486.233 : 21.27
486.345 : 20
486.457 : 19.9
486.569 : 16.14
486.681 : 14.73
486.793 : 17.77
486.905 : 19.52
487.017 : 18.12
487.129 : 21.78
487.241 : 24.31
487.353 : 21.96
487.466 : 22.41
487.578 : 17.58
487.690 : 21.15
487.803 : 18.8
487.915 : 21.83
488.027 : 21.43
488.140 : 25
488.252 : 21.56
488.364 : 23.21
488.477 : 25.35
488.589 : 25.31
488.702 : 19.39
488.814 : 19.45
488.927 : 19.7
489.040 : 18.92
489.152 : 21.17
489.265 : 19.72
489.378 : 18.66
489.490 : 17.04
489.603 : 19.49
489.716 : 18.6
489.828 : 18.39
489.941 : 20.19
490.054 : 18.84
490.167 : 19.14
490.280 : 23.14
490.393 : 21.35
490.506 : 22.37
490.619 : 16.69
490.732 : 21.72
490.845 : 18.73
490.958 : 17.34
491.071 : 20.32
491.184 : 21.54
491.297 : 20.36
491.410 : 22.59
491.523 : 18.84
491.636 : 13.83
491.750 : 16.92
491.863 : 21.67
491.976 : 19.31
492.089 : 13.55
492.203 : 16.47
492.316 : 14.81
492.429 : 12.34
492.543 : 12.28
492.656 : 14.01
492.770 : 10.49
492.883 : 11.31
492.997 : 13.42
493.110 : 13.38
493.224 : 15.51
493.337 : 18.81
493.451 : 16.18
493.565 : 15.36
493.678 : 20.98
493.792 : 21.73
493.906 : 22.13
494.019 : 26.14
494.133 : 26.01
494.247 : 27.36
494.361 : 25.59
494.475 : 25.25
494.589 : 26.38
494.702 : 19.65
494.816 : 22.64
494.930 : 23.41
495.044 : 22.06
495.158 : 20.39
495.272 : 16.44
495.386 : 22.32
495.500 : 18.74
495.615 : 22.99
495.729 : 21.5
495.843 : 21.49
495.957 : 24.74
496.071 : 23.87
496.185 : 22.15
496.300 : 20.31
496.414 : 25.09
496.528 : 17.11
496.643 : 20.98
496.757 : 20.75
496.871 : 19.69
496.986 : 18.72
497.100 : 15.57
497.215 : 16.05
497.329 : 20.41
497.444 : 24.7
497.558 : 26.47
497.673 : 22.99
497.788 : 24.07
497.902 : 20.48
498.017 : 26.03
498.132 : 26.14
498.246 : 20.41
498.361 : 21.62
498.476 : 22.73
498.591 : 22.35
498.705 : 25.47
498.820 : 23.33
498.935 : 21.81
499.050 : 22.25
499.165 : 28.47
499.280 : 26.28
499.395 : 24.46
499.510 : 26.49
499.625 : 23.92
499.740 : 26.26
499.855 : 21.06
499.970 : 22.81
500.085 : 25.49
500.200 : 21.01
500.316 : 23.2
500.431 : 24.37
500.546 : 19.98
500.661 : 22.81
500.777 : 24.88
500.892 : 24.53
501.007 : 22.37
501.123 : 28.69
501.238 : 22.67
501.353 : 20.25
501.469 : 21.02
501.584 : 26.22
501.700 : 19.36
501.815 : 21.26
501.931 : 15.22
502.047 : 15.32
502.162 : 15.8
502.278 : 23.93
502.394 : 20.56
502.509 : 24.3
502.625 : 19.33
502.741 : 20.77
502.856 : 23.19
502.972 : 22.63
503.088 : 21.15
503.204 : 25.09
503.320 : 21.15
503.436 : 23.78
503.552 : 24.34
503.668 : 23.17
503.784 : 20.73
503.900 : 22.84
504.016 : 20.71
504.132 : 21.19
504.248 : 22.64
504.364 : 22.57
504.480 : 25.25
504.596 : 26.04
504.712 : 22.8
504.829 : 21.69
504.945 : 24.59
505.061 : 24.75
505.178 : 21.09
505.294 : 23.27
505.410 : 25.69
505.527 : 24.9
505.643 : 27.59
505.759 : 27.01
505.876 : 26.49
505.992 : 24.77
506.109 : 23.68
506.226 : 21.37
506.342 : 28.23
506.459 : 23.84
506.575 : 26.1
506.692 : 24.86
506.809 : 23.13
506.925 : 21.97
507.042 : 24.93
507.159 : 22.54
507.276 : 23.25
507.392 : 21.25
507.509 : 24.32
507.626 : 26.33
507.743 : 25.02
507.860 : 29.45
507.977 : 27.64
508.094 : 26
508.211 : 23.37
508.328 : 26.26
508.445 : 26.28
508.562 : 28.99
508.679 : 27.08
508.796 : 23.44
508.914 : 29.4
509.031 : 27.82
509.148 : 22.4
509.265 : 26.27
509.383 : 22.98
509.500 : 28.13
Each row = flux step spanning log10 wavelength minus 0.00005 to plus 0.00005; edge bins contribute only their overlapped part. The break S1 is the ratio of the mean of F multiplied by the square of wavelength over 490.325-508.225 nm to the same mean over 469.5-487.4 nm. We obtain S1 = 1.29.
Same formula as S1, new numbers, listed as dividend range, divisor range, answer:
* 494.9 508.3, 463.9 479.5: 1.42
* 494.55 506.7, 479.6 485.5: 1.30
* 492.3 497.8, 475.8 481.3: 1.22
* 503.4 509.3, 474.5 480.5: 1.57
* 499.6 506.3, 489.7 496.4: 1.21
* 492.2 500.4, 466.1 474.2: 1.25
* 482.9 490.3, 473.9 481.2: 1.18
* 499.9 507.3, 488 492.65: 1.25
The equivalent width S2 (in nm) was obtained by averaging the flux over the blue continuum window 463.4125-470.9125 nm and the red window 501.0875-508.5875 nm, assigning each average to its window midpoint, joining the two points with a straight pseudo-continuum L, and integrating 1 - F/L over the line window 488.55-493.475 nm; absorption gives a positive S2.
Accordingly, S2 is 0.84 nm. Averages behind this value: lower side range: 18.9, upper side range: 23.4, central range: 18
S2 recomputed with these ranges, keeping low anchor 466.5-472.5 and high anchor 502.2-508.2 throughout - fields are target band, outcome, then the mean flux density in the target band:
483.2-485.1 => 0.308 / 17.7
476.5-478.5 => 0.281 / 17.5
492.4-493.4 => 0.391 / 13.5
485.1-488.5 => 0.146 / 20.6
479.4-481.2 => 0.281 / 17.5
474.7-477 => 0.342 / 17.2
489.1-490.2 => 0.138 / 19.1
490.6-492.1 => 0.206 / 19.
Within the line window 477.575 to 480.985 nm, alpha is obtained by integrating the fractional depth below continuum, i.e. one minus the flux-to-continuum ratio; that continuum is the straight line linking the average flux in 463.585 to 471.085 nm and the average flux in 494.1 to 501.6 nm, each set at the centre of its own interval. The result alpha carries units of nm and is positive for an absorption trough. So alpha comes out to 0.47 nm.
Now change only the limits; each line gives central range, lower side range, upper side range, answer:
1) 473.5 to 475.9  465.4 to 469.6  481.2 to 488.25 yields 0.28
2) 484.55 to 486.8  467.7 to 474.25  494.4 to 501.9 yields 0.14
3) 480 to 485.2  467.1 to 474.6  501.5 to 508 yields 0.48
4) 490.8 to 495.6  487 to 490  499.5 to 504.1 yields 0.52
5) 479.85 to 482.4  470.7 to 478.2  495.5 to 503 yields 0.04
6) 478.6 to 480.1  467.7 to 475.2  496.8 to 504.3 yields 0.06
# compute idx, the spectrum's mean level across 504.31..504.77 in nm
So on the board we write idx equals 24.2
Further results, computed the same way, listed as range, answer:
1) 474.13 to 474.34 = 14.7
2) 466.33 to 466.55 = 15.4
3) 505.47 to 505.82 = 26.5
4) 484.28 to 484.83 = 17.7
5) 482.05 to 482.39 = 20.3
